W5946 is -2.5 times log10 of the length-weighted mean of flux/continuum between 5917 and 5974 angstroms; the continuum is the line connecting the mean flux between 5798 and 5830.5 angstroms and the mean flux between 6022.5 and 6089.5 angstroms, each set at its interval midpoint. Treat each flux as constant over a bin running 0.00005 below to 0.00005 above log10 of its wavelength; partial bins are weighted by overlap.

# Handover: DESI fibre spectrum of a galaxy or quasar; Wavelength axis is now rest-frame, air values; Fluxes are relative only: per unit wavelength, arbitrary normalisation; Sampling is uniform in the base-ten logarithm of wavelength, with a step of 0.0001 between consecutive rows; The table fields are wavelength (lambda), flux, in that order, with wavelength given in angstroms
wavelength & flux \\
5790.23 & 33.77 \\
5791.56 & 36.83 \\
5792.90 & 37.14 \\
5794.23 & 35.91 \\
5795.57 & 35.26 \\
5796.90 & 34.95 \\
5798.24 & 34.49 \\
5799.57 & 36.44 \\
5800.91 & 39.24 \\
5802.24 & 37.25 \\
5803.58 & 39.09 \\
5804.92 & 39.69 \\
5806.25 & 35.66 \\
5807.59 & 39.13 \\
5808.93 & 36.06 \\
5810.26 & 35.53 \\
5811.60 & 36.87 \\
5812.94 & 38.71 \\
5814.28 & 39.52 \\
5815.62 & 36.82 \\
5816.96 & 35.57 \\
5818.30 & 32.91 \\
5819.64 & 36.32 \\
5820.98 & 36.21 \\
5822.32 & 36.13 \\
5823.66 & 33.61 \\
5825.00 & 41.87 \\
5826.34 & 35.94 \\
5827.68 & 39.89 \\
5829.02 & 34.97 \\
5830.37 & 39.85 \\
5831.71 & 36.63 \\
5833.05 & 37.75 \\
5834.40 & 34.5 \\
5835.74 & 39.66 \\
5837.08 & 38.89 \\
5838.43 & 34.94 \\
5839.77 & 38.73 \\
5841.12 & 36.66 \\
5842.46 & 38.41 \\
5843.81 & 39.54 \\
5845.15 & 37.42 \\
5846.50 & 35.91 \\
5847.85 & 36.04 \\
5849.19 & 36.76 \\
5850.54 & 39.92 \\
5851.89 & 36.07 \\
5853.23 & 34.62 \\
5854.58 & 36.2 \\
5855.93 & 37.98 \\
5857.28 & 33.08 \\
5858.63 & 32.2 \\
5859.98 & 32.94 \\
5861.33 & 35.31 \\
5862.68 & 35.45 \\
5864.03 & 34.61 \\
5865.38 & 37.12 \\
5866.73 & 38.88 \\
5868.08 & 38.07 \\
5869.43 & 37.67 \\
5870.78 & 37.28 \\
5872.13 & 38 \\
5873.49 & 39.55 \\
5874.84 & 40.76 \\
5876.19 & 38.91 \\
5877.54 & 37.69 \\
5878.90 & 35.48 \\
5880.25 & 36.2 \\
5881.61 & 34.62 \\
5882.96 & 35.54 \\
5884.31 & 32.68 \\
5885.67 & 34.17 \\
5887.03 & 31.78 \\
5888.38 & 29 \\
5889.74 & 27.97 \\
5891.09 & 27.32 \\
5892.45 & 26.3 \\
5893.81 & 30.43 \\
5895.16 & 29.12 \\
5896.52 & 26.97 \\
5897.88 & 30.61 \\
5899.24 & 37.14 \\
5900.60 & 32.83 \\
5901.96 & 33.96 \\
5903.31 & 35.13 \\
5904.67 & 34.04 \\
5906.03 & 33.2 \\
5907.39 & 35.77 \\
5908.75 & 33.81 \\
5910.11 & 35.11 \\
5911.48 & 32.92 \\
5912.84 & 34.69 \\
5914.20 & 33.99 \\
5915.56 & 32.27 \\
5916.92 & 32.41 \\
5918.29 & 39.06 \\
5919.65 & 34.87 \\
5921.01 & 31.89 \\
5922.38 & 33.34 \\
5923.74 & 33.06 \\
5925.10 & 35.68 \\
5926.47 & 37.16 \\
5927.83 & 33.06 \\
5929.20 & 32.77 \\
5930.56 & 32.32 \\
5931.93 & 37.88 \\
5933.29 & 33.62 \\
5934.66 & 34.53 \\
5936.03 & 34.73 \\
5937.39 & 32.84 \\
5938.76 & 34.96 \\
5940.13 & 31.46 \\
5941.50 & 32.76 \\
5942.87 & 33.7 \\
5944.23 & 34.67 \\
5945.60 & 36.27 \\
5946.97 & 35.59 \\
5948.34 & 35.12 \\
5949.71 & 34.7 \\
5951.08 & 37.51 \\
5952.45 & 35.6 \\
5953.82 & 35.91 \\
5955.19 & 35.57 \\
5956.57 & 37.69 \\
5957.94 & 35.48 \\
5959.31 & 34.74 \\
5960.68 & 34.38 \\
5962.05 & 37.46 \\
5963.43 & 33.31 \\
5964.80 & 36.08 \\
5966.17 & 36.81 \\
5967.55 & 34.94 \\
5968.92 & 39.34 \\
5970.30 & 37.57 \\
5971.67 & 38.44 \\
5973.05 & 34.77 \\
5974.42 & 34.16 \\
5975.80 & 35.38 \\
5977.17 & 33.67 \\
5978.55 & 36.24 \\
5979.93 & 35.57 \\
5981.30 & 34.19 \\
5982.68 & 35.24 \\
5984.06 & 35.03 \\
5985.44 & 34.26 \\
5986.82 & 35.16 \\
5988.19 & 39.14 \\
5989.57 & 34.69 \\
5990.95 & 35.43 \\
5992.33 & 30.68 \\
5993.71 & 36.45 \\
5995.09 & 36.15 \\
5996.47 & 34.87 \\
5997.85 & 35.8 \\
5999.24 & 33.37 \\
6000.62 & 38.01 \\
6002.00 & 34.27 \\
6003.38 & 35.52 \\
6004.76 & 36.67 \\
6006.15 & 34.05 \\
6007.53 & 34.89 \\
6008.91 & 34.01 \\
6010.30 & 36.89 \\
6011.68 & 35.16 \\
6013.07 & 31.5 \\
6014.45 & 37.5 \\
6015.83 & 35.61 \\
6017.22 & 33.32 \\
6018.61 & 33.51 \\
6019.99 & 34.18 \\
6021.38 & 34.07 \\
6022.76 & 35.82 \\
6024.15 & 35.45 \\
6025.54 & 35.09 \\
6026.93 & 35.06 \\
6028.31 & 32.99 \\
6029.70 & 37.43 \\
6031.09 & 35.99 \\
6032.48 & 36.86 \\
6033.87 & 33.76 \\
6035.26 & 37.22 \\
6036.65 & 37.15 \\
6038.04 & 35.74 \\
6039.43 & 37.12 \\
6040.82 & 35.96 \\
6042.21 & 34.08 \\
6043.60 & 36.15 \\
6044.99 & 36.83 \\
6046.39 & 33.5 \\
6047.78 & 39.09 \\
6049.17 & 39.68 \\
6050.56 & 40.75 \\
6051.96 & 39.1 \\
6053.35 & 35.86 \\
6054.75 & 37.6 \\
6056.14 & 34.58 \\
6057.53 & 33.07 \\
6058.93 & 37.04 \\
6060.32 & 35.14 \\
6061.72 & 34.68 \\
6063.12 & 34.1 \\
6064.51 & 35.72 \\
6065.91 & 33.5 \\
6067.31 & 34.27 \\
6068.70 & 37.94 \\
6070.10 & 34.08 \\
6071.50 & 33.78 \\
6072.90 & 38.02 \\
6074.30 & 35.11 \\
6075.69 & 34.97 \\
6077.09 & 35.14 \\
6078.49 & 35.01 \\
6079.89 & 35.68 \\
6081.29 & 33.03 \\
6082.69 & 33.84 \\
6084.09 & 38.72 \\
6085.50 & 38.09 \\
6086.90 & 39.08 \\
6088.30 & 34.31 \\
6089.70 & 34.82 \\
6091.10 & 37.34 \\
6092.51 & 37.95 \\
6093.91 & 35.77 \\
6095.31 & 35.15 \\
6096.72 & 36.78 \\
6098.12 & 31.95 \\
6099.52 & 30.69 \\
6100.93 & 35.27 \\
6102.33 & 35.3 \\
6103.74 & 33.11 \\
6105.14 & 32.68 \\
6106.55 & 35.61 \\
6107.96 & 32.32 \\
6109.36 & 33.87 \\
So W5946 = 0.04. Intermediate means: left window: 37.1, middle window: 35.1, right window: 35.9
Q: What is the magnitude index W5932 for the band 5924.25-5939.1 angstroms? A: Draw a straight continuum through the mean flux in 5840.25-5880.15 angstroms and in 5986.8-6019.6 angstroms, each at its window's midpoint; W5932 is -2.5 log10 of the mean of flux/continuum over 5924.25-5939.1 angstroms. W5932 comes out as 0.05 mag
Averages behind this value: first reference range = 36.8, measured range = 34.5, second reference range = 35.1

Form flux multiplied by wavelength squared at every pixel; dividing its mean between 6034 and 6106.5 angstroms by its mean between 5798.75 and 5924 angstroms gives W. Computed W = 1.08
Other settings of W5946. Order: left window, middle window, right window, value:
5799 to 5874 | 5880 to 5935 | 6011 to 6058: 0.11 mag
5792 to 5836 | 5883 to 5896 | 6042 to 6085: 0.21 mag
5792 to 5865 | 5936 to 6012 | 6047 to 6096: 0.03 mag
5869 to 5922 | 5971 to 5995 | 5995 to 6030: -0.02 mag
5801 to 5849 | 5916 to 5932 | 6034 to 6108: 0.07 mag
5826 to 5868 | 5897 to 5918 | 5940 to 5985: 0.07 mag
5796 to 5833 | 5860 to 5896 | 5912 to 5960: 0.04 mag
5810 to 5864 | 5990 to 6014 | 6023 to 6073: 0.03 mag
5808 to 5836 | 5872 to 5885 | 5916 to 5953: -0.04 mag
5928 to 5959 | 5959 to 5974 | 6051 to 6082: -0.04 mag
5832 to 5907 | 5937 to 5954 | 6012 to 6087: 0.02 mag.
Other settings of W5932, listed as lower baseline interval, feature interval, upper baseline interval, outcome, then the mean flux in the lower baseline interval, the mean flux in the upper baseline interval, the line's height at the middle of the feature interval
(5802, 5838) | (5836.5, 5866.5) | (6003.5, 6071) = 0.019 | 37.2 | 35.6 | 37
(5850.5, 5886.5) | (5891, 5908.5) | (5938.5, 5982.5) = 0.128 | 36.2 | 35.4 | 36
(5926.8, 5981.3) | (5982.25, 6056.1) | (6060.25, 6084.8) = -0.015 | 35.2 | 35.1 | 35.2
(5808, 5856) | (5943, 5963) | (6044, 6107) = 0.020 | 37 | 35.6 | 36.3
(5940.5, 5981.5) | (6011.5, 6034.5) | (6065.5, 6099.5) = 0.020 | 35.6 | 35.5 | 35.5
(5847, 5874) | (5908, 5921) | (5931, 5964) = 0.040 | 36.4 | 35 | 35.5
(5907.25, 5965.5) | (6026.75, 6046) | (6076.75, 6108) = -0.027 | 34.7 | 35.2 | 35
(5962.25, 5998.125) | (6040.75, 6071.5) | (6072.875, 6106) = -0.019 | 35.5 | 35.3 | 35.4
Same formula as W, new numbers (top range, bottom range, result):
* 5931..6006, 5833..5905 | 1.04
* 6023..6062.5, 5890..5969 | 1.10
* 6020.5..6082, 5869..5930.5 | 1.11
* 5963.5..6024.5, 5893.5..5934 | 1.08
